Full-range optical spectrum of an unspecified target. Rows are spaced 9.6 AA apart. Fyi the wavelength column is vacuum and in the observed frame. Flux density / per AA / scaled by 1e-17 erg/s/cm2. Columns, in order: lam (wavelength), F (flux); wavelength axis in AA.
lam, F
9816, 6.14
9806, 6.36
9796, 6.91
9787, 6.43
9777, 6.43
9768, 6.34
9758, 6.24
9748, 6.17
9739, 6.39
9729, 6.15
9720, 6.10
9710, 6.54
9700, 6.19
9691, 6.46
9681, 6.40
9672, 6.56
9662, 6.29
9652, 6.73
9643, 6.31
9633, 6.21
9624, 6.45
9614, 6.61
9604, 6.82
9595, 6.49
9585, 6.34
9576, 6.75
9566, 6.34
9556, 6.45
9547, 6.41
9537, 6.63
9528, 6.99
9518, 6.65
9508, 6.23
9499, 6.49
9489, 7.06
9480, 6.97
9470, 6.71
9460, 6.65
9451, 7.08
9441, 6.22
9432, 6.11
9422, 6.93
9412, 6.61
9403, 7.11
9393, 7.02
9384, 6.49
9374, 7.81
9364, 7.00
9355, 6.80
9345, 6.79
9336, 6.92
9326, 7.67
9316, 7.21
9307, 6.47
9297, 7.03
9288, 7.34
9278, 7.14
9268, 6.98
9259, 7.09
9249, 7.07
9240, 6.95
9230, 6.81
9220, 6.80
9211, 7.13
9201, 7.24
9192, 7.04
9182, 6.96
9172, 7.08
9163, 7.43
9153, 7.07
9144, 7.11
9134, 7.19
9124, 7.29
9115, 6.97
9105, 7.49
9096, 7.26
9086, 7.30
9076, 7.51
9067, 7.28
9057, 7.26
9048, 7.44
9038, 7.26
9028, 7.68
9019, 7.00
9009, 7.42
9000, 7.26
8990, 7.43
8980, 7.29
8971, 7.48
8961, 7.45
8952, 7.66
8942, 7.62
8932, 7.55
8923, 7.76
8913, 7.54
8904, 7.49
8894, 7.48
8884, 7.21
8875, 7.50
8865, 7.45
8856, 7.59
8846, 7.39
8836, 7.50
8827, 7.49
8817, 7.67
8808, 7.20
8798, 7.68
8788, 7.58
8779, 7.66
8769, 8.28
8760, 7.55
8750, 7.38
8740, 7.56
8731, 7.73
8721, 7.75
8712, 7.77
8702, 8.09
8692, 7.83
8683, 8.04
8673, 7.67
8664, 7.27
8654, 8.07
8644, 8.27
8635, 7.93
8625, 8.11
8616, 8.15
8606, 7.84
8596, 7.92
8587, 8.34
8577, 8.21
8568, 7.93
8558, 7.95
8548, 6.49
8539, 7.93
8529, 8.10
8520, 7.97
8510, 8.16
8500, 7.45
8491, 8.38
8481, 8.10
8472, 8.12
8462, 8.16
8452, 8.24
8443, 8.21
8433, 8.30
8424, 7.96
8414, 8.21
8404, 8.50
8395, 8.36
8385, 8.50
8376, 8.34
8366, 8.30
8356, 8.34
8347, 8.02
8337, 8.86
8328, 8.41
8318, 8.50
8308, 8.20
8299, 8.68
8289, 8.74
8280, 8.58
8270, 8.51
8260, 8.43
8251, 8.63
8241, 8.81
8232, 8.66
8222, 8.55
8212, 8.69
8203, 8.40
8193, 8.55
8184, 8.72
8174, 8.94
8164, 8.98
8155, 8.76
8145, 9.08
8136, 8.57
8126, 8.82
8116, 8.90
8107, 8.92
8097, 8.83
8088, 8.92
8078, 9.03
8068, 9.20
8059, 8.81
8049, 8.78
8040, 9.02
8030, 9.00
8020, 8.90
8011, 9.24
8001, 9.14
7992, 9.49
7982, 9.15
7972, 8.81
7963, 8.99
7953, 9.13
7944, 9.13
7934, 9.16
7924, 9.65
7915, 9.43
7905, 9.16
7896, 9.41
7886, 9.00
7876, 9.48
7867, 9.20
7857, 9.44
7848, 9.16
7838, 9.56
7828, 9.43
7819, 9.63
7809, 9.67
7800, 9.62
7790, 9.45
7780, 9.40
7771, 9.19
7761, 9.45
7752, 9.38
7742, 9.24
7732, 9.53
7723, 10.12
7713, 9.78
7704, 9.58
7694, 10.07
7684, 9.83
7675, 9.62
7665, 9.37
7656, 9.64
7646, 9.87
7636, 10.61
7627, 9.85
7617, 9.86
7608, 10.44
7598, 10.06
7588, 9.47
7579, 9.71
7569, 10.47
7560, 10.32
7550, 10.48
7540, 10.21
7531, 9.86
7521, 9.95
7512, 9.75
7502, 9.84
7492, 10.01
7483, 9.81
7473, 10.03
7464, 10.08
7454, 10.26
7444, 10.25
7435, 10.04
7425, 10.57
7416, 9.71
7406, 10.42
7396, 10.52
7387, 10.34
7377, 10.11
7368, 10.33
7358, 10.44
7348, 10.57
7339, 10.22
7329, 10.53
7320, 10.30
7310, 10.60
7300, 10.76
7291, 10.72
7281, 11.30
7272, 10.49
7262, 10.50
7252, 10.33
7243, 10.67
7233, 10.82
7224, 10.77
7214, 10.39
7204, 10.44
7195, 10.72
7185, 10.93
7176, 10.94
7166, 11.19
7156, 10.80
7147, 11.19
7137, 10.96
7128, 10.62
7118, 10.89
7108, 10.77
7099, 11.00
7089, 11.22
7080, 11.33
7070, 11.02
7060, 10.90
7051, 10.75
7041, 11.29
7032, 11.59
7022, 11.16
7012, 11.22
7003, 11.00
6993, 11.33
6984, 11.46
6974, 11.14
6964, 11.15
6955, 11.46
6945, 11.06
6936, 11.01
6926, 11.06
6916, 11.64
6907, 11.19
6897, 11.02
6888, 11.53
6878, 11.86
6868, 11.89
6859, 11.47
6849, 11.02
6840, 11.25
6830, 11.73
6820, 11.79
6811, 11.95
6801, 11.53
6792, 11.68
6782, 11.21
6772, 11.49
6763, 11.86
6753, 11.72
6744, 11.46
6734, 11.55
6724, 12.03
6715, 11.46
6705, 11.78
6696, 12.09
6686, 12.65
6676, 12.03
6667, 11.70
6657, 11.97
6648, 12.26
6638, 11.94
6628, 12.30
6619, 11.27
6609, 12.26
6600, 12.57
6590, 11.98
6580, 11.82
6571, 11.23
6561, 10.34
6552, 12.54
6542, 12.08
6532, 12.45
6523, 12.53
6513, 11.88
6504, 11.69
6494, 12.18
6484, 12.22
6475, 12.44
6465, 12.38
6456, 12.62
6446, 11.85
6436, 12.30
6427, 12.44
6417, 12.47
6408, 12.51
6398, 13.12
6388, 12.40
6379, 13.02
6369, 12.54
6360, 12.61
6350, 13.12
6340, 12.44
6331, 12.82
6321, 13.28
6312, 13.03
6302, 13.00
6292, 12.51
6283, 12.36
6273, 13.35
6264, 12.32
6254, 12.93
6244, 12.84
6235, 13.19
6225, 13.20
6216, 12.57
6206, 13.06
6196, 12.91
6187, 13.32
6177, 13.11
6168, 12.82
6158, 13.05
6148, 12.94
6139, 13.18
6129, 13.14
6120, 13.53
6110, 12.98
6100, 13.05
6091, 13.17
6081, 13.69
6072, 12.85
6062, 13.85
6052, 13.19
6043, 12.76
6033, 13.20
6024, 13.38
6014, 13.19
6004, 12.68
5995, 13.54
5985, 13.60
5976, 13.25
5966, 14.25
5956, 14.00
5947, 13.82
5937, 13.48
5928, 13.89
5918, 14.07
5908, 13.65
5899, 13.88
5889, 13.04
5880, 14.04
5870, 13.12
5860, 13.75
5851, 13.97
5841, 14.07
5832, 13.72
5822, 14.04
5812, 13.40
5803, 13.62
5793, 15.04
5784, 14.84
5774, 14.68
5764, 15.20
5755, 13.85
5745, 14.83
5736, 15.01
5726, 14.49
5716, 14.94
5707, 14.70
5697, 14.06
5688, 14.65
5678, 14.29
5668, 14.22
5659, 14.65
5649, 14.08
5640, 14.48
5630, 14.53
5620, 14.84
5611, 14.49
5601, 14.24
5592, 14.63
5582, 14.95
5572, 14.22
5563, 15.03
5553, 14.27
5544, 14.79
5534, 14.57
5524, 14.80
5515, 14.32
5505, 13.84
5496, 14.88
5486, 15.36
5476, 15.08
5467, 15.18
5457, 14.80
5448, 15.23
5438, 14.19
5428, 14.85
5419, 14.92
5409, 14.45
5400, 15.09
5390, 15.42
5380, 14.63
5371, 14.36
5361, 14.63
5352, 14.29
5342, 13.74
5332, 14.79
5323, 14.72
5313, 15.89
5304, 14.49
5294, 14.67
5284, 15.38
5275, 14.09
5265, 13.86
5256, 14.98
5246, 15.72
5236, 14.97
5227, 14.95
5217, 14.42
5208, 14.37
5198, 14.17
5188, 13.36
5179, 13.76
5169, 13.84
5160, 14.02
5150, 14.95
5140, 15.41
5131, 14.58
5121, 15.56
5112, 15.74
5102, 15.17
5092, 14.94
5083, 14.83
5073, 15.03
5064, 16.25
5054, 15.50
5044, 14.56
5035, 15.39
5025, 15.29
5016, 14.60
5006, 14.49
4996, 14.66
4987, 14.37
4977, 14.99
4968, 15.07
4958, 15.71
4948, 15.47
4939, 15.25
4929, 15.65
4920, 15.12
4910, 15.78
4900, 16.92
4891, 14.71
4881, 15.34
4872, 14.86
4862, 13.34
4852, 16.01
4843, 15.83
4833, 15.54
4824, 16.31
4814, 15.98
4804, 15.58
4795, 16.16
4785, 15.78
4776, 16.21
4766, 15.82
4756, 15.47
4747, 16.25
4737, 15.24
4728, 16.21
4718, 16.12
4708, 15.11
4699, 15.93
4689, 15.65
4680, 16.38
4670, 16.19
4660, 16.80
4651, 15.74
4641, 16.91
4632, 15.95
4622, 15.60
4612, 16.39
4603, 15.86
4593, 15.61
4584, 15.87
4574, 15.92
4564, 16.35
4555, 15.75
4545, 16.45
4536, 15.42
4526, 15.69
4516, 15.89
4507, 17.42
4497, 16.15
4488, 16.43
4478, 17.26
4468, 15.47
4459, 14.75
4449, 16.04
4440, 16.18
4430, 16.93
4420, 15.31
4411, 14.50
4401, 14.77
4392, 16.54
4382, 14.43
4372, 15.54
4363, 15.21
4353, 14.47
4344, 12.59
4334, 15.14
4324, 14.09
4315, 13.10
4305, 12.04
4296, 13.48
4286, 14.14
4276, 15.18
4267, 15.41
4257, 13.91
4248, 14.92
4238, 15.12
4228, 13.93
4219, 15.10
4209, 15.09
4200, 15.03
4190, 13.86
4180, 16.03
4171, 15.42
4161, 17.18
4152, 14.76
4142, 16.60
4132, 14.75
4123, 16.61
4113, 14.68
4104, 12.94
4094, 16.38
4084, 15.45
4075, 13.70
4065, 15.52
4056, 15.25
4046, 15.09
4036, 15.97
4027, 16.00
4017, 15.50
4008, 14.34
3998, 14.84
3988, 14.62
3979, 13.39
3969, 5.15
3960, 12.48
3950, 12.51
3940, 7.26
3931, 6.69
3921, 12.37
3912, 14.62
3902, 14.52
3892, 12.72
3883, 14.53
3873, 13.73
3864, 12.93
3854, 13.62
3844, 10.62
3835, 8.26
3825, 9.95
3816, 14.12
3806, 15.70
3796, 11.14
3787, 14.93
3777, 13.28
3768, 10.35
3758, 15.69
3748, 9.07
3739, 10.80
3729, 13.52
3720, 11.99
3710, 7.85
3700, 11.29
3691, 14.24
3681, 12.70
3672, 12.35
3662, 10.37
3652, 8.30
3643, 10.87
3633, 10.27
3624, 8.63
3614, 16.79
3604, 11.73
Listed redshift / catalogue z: 0.000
